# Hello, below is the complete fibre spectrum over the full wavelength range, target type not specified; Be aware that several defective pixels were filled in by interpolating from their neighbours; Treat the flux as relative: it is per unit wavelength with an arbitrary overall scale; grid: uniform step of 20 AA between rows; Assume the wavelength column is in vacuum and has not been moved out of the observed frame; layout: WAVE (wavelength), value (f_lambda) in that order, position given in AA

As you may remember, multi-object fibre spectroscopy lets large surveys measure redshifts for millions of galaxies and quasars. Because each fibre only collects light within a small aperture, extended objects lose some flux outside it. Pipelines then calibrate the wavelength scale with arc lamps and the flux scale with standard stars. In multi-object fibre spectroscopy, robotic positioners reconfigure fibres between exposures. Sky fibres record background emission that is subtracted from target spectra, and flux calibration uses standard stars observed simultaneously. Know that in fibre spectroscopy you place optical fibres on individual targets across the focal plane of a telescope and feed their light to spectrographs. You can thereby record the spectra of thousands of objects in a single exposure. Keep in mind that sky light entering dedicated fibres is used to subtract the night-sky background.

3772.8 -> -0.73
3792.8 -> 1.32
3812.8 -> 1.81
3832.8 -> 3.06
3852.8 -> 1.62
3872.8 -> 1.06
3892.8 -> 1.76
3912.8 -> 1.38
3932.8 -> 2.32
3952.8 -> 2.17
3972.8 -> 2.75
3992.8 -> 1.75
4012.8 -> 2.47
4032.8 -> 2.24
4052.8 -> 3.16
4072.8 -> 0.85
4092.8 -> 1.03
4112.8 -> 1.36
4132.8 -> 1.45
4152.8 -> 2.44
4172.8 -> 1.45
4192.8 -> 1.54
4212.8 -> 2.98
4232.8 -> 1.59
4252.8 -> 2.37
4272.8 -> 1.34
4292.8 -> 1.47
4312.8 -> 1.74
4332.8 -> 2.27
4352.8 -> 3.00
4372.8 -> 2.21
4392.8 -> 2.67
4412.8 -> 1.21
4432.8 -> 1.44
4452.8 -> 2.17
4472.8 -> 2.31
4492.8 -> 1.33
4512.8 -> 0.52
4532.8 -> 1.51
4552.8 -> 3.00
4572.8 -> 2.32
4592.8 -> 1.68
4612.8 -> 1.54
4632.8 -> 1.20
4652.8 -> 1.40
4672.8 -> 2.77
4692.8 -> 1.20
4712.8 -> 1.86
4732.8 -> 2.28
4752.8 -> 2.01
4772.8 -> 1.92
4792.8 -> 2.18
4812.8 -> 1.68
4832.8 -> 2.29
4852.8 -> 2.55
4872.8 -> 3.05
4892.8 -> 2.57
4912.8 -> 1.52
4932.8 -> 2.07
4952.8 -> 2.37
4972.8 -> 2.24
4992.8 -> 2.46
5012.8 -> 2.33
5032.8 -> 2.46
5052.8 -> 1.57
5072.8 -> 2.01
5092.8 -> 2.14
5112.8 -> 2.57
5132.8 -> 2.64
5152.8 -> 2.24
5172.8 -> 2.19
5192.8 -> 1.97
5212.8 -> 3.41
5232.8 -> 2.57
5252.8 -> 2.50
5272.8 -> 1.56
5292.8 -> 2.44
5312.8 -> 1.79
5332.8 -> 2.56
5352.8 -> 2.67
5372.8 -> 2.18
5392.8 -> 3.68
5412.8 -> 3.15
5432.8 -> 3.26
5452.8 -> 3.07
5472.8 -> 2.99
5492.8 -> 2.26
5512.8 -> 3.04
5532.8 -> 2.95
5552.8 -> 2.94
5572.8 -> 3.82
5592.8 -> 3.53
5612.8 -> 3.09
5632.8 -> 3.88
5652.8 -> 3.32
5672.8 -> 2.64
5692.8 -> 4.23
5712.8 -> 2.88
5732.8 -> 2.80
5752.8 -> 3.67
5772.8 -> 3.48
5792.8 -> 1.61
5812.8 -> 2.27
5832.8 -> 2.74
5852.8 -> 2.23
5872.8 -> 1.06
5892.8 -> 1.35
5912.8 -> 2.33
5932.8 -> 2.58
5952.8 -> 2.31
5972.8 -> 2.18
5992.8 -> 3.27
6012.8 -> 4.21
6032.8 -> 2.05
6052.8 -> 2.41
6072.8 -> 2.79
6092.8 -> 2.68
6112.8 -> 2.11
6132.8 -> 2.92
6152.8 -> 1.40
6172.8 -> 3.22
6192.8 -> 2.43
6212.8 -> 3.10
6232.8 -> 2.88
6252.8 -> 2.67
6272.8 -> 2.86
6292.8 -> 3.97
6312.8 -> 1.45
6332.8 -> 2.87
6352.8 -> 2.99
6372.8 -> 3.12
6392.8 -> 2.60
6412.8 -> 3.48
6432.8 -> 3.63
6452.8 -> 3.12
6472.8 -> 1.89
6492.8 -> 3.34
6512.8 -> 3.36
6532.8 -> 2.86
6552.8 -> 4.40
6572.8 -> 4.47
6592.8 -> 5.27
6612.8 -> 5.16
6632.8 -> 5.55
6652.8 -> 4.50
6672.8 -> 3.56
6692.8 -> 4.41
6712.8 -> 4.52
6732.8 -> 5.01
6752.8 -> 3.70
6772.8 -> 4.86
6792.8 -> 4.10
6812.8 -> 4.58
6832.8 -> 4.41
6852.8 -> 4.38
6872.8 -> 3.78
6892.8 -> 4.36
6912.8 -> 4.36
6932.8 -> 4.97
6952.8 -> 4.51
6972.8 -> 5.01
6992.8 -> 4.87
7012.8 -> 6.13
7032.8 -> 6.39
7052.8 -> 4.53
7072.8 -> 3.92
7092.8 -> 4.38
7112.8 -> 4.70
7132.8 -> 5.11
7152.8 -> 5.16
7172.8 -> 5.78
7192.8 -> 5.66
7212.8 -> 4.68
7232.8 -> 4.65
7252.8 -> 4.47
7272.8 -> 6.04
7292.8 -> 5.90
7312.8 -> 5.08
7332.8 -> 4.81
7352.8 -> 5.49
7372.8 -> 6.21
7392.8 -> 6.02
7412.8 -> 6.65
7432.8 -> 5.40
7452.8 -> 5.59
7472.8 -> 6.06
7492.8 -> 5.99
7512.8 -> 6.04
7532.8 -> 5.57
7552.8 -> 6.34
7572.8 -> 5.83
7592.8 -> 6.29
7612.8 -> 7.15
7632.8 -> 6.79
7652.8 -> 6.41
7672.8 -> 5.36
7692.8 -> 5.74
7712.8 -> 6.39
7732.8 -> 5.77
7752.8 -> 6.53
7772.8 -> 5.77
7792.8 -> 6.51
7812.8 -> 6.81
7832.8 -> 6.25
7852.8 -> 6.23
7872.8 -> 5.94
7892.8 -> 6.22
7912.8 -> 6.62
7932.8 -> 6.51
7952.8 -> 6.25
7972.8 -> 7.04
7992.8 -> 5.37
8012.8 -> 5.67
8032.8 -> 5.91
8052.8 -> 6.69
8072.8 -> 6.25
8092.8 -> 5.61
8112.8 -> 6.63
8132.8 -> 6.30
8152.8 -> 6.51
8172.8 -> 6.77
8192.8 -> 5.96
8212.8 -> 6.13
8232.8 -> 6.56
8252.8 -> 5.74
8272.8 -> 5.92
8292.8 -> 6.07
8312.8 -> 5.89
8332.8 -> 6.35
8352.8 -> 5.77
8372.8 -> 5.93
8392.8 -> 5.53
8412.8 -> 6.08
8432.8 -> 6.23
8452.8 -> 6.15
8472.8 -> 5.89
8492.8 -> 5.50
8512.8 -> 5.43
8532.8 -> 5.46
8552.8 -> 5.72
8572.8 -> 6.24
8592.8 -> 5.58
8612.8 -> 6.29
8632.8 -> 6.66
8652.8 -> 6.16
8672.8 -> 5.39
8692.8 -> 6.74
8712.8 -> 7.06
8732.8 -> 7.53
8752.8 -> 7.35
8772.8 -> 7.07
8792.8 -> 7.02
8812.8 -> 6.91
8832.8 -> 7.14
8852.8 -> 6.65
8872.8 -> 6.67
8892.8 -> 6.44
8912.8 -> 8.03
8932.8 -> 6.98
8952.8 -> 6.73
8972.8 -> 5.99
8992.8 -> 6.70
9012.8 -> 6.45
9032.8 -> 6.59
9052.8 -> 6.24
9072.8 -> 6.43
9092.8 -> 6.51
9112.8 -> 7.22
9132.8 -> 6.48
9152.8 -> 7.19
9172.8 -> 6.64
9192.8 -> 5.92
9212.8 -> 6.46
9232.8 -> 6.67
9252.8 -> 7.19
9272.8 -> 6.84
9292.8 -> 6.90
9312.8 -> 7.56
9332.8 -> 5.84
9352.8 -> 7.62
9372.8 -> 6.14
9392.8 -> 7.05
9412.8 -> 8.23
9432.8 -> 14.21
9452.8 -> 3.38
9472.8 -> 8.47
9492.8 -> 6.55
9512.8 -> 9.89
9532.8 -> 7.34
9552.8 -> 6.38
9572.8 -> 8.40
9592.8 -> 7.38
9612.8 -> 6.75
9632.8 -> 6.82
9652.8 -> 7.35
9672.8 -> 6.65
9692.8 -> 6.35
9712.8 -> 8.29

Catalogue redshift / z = 0.64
